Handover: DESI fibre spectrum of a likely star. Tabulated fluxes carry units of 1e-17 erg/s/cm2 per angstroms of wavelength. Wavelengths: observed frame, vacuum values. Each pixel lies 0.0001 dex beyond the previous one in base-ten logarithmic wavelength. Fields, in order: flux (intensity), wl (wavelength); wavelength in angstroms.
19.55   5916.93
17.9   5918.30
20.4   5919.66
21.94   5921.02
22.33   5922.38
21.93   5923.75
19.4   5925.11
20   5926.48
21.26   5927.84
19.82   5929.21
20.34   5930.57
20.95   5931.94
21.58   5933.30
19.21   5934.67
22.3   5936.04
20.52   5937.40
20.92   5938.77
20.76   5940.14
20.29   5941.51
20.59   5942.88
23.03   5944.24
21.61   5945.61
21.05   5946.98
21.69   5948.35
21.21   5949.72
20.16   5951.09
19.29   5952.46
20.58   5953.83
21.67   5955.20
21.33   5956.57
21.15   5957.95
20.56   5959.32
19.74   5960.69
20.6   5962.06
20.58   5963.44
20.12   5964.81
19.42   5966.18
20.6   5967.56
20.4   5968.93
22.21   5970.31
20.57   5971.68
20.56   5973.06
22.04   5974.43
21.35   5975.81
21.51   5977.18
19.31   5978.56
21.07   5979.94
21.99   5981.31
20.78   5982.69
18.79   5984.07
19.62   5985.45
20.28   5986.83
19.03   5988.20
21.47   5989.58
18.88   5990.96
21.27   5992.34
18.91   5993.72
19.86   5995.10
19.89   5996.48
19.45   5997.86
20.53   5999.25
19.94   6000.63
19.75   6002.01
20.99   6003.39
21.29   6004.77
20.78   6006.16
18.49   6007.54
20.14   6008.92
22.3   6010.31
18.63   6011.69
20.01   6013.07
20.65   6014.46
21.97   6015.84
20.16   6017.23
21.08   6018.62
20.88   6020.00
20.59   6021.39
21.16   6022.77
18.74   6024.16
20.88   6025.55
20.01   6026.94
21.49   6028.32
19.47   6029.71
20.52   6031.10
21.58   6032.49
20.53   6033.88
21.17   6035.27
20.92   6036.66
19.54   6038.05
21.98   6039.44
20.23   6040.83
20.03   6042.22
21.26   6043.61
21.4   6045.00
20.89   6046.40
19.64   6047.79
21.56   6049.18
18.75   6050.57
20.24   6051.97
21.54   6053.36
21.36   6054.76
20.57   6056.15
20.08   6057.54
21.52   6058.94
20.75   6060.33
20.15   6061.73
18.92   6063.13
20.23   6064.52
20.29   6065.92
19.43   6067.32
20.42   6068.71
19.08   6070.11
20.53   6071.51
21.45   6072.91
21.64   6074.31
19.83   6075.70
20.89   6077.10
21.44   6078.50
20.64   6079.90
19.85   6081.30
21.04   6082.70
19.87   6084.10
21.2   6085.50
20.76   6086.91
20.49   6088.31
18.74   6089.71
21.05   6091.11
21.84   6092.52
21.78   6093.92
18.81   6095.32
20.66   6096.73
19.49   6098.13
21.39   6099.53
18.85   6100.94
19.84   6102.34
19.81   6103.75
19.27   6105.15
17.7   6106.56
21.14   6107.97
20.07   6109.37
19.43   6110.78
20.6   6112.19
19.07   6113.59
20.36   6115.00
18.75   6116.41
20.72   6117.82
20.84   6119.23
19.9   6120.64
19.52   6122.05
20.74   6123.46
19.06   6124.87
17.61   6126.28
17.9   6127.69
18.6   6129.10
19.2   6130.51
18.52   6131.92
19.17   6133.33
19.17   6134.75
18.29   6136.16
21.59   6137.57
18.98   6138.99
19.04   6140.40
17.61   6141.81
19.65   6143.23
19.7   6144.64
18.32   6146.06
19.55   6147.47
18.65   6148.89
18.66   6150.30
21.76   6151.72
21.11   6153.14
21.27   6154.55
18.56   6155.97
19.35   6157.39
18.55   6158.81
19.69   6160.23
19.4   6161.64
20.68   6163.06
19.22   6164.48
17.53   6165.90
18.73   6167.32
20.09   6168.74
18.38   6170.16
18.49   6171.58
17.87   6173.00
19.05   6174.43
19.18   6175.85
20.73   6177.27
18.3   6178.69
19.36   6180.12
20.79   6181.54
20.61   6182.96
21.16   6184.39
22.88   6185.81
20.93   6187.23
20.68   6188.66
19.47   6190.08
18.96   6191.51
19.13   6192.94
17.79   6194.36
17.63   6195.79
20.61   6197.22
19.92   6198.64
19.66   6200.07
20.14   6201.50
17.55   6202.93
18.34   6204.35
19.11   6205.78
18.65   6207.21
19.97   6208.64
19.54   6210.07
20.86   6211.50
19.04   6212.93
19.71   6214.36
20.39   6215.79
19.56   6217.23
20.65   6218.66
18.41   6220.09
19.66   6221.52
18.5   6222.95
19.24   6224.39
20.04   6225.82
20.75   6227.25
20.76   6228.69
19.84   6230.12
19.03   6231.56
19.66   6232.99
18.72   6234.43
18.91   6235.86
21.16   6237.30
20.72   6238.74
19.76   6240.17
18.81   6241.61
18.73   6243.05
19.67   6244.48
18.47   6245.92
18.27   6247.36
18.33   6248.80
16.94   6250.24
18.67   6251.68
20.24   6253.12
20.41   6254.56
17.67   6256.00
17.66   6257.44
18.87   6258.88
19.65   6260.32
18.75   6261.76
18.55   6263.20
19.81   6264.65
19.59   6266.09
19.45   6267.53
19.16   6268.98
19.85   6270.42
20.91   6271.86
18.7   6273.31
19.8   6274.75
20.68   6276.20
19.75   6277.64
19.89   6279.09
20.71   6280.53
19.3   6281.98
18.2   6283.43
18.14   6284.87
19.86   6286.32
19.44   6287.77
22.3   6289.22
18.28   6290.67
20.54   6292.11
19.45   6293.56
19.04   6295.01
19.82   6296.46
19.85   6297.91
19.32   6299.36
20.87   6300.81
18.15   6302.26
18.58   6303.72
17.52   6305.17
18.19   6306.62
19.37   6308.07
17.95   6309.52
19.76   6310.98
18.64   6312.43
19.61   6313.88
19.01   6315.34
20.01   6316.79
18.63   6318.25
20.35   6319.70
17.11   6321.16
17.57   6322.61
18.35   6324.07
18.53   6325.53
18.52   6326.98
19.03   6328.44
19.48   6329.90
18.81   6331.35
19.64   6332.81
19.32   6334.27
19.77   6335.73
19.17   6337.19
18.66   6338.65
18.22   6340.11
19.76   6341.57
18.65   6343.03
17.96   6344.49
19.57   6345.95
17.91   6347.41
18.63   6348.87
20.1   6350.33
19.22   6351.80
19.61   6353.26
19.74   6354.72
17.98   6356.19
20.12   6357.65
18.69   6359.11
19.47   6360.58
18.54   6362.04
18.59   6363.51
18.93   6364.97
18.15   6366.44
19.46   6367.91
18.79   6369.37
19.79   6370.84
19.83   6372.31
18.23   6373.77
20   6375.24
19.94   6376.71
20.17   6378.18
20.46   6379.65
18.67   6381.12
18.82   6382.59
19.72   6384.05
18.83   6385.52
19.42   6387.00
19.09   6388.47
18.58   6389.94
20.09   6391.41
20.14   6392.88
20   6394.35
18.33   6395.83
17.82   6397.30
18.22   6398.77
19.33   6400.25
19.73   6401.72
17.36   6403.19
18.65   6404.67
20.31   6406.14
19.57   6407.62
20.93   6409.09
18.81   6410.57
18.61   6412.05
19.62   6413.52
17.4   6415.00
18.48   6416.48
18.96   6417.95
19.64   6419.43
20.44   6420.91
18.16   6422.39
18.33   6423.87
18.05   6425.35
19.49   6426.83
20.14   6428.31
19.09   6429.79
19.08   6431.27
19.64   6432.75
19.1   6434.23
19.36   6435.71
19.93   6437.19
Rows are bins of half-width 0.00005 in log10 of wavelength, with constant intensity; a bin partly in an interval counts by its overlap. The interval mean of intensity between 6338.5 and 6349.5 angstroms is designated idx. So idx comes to 18.7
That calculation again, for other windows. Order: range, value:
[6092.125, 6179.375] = 19.5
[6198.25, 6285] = 19.4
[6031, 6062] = 20.7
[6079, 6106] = 20.3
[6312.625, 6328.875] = 18.8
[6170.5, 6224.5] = 19.5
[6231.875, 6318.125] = 19.3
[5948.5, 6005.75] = 20.5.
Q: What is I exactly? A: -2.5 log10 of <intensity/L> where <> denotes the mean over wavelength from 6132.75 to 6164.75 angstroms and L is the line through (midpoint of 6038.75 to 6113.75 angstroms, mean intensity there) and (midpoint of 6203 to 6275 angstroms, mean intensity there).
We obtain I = 0.02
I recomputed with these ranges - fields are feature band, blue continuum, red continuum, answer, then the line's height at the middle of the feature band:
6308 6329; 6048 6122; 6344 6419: 0.032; 19.4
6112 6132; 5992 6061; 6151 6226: 0.029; 19.9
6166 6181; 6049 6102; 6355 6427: 0.059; 20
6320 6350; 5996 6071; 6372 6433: 0.036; 19.4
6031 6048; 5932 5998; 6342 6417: -0.022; 20.4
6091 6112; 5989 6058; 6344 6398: 0.007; 20.2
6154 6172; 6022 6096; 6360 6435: 0.049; 20.1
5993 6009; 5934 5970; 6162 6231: 0.028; 20.5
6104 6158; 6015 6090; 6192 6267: 0.029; 20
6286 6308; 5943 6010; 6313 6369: -0.014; 19.2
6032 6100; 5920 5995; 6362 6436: -0.012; 20.3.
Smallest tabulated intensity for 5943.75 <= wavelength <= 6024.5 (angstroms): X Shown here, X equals 18.49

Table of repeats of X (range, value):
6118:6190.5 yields 17.53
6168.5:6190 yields 17.87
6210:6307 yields 16.94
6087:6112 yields 17.7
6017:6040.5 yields 18.74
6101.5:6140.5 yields 17.61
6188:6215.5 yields 17.55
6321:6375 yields 17.11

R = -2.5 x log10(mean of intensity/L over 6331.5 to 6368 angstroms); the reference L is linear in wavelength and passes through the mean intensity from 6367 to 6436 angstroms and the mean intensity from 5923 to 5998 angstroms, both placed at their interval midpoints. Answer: 0.02 mag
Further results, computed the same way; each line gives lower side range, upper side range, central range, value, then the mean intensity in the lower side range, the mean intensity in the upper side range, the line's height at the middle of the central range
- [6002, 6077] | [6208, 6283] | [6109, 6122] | 0.01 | 20.5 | 19.5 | 20.1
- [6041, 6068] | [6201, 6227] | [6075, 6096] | -0.02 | 20.4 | 19.4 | 20.2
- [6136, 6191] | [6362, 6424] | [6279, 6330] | 0.01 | 19.6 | 19.2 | 19.3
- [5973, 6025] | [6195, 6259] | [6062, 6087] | -0.02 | 20.4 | 19.3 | 20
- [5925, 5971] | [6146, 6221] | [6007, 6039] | -0.01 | 20.7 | 19.5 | 20.4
